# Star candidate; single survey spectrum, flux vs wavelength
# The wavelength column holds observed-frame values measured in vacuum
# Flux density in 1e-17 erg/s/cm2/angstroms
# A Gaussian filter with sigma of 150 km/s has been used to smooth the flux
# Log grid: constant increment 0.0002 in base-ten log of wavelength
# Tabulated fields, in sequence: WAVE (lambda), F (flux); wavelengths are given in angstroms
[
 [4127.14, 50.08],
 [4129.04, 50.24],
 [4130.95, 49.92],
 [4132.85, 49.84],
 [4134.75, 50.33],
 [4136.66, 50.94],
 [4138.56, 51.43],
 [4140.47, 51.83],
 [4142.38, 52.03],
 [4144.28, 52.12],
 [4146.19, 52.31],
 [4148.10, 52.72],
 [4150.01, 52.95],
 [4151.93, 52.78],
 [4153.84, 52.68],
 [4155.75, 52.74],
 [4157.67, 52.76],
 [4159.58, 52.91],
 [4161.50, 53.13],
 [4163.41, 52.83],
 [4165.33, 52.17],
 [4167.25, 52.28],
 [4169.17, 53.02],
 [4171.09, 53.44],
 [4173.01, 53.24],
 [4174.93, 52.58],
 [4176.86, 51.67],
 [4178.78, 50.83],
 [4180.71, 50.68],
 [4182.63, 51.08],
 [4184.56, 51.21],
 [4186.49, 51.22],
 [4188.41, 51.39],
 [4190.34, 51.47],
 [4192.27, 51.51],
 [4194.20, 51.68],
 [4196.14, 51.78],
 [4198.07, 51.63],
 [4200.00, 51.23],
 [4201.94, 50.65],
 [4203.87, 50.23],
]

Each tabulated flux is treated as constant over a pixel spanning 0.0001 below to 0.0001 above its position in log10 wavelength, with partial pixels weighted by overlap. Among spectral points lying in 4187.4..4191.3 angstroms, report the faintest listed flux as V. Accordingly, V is 51.39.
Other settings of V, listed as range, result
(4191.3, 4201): 51.23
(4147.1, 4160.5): 52.68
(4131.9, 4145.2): 49.84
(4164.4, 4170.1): 52.17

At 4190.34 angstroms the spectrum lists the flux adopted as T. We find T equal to 51.47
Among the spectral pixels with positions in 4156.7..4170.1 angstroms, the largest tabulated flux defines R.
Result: 53.13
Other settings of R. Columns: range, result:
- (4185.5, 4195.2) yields 51.68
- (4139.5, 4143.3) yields 52.03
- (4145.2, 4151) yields 52.95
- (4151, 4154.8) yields 52.78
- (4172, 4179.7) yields 53.24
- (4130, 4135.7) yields 50.33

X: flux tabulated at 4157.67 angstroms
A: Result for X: 52.76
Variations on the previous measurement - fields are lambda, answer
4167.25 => 52.28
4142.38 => 52.03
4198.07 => 51.63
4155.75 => 52.74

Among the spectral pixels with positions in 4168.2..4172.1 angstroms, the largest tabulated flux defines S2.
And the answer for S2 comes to 53.44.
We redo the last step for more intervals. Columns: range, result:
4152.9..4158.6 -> 52.76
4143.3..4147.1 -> 52.31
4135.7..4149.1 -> 52.72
